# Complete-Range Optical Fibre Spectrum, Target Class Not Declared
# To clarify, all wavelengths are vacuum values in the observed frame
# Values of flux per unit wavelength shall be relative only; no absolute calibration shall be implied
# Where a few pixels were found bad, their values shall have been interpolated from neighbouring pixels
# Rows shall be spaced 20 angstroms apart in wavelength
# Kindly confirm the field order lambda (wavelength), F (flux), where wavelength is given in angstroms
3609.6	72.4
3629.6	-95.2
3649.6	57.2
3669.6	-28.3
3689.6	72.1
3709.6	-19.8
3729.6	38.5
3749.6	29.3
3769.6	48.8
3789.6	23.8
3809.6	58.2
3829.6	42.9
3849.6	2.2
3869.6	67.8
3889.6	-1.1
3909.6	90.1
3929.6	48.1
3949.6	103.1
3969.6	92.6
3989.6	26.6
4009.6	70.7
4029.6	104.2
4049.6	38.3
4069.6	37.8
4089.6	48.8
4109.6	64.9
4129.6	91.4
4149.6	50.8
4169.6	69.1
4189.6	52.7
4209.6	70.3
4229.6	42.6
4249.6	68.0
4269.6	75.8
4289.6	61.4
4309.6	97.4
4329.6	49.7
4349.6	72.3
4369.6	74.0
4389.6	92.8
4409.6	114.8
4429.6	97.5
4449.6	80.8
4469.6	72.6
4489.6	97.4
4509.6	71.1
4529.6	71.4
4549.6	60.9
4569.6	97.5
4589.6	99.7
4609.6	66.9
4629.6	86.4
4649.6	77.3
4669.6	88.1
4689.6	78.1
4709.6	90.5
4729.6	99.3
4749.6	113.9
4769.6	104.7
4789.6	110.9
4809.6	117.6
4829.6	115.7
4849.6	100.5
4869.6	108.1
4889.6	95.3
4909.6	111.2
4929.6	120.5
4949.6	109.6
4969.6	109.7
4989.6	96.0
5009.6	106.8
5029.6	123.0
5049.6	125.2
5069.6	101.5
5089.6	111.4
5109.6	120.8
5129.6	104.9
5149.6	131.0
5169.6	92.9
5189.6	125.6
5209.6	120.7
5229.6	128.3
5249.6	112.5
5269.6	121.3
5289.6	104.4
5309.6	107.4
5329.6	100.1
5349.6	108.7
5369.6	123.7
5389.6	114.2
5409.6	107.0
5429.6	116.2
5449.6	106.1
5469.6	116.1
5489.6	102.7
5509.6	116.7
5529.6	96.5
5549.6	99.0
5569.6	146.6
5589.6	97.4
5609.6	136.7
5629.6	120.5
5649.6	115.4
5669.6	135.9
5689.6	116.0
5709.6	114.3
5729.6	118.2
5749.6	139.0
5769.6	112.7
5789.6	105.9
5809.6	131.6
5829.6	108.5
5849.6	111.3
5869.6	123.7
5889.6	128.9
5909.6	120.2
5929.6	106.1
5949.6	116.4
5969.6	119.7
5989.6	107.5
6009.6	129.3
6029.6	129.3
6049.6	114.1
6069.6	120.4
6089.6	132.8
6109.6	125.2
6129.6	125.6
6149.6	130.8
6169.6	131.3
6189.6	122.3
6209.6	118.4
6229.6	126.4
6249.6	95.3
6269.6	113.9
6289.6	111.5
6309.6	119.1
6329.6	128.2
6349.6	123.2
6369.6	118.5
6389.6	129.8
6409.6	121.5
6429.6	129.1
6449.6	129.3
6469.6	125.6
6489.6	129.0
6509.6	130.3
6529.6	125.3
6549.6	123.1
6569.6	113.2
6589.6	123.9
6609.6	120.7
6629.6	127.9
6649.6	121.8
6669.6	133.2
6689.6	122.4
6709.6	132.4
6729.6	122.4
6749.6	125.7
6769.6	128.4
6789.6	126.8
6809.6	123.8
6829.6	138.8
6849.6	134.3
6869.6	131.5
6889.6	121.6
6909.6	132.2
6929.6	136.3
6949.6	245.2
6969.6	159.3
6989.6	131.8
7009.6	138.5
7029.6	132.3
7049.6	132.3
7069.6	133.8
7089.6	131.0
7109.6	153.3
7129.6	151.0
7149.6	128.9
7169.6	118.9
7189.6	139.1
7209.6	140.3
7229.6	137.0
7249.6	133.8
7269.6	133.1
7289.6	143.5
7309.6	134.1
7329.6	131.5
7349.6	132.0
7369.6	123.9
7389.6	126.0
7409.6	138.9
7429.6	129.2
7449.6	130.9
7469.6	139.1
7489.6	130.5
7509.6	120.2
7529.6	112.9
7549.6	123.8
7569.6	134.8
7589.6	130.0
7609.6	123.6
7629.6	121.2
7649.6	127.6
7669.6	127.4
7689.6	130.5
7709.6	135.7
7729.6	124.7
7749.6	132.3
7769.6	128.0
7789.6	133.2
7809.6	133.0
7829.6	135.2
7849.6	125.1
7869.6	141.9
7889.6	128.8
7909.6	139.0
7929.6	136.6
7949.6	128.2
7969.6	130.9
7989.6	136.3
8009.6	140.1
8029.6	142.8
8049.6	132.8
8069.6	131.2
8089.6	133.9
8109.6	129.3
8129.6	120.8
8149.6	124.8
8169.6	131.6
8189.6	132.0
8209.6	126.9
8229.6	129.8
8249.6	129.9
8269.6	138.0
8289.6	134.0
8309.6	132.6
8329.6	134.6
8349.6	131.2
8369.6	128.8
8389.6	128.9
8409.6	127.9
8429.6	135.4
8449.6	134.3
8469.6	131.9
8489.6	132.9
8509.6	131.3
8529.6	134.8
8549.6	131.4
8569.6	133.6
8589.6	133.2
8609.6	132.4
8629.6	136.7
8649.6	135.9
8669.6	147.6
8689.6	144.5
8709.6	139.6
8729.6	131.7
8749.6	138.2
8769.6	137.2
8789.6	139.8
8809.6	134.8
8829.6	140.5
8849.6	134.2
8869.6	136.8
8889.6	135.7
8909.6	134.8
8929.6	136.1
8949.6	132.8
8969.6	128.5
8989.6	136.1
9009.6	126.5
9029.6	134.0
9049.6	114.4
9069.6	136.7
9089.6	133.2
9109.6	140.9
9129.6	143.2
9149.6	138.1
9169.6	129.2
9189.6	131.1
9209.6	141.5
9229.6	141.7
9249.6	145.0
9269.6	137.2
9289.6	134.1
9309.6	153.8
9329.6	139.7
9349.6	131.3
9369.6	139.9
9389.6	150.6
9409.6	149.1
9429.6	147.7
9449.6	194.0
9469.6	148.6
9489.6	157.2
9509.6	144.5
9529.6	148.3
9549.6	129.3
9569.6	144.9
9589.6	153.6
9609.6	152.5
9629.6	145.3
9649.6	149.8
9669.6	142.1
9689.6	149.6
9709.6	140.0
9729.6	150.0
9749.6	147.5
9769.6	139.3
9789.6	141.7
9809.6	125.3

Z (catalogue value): 0.06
